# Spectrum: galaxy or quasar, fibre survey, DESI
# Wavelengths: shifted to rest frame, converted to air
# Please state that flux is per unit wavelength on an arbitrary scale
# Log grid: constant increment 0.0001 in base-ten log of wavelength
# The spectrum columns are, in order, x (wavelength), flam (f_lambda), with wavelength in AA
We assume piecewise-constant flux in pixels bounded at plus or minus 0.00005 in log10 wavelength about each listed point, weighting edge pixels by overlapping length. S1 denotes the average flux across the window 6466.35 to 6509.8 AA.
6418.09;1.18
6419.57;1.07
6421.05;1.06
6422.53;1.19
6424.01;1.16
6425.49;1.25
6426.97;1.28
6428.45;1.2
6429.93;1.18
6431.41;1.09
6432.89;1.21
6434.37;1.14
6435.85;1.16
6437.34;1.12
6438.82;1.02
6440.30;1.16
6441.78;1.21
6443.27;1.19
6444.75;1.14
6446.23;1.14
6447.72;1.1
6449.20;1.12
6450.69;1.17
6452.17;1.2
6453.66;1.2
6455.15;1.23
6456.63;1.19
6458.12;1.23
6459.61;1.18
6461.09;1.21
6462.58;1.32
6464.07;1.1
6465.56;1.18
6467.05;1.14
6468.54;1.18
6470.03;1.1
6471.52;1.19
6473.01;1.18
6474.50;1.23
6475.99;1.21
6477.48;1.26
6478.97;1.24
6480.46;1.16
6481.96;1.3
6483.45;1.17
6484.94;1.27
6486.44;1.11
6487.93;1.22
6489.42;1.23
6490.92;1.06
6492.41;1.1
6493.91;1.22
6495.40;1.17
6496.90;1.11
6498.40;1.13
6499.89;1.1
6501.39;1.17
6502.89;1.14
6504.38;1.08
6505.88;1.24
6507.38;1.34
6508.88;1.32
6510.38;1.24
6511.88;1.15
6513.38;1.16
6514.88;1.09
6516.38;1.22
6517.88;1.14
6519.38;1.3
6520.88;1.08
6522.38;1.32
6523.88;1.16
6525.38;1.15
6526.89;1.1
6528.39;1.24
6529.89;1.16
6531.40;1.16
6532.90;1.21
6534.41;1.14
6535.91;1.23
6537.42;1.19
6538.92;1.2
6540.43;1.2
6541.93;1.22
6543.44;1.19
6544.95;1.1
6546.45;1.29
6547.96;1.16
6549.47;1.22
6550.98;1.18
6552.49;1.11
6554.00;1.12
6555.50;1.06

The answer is 1.19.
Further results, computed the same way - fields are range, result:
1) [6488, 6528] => 1.18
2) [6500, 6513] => 1.2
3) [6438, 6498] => 1.18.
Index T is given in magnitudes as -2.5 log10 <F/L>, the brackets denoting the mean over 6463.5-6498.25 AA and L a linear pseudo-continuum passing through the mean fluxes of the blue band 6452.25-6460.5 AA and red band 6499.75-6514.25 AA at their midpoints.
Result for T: 0.020 mag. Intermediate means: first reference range 1.21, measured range 1.18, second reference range 1.2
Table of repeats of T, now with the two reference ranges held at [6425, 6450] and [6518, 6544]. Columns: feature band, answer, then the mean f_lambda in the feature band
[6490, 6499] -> 0.04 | 1.13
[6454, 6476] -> -0.02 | 1.19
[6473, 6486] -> -0.05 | 1.22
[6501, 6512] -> -0.03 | 1.21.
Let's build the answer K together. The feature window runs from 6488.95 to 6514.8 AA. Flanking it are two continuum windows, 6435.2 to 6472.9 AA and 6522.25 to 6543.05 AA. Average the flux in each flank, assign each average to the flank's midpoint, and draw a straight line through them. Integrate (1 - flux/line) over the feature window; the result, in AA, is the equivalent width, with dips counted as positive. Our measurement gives 0.2 AA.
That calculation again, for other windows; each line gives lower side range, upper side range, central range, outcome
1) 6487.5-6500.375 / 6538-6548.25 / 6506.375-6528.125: -0.53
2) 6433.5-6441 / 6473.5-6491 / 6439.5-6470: -0.57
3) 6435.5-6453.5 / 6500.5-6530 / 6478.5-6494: -0.20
